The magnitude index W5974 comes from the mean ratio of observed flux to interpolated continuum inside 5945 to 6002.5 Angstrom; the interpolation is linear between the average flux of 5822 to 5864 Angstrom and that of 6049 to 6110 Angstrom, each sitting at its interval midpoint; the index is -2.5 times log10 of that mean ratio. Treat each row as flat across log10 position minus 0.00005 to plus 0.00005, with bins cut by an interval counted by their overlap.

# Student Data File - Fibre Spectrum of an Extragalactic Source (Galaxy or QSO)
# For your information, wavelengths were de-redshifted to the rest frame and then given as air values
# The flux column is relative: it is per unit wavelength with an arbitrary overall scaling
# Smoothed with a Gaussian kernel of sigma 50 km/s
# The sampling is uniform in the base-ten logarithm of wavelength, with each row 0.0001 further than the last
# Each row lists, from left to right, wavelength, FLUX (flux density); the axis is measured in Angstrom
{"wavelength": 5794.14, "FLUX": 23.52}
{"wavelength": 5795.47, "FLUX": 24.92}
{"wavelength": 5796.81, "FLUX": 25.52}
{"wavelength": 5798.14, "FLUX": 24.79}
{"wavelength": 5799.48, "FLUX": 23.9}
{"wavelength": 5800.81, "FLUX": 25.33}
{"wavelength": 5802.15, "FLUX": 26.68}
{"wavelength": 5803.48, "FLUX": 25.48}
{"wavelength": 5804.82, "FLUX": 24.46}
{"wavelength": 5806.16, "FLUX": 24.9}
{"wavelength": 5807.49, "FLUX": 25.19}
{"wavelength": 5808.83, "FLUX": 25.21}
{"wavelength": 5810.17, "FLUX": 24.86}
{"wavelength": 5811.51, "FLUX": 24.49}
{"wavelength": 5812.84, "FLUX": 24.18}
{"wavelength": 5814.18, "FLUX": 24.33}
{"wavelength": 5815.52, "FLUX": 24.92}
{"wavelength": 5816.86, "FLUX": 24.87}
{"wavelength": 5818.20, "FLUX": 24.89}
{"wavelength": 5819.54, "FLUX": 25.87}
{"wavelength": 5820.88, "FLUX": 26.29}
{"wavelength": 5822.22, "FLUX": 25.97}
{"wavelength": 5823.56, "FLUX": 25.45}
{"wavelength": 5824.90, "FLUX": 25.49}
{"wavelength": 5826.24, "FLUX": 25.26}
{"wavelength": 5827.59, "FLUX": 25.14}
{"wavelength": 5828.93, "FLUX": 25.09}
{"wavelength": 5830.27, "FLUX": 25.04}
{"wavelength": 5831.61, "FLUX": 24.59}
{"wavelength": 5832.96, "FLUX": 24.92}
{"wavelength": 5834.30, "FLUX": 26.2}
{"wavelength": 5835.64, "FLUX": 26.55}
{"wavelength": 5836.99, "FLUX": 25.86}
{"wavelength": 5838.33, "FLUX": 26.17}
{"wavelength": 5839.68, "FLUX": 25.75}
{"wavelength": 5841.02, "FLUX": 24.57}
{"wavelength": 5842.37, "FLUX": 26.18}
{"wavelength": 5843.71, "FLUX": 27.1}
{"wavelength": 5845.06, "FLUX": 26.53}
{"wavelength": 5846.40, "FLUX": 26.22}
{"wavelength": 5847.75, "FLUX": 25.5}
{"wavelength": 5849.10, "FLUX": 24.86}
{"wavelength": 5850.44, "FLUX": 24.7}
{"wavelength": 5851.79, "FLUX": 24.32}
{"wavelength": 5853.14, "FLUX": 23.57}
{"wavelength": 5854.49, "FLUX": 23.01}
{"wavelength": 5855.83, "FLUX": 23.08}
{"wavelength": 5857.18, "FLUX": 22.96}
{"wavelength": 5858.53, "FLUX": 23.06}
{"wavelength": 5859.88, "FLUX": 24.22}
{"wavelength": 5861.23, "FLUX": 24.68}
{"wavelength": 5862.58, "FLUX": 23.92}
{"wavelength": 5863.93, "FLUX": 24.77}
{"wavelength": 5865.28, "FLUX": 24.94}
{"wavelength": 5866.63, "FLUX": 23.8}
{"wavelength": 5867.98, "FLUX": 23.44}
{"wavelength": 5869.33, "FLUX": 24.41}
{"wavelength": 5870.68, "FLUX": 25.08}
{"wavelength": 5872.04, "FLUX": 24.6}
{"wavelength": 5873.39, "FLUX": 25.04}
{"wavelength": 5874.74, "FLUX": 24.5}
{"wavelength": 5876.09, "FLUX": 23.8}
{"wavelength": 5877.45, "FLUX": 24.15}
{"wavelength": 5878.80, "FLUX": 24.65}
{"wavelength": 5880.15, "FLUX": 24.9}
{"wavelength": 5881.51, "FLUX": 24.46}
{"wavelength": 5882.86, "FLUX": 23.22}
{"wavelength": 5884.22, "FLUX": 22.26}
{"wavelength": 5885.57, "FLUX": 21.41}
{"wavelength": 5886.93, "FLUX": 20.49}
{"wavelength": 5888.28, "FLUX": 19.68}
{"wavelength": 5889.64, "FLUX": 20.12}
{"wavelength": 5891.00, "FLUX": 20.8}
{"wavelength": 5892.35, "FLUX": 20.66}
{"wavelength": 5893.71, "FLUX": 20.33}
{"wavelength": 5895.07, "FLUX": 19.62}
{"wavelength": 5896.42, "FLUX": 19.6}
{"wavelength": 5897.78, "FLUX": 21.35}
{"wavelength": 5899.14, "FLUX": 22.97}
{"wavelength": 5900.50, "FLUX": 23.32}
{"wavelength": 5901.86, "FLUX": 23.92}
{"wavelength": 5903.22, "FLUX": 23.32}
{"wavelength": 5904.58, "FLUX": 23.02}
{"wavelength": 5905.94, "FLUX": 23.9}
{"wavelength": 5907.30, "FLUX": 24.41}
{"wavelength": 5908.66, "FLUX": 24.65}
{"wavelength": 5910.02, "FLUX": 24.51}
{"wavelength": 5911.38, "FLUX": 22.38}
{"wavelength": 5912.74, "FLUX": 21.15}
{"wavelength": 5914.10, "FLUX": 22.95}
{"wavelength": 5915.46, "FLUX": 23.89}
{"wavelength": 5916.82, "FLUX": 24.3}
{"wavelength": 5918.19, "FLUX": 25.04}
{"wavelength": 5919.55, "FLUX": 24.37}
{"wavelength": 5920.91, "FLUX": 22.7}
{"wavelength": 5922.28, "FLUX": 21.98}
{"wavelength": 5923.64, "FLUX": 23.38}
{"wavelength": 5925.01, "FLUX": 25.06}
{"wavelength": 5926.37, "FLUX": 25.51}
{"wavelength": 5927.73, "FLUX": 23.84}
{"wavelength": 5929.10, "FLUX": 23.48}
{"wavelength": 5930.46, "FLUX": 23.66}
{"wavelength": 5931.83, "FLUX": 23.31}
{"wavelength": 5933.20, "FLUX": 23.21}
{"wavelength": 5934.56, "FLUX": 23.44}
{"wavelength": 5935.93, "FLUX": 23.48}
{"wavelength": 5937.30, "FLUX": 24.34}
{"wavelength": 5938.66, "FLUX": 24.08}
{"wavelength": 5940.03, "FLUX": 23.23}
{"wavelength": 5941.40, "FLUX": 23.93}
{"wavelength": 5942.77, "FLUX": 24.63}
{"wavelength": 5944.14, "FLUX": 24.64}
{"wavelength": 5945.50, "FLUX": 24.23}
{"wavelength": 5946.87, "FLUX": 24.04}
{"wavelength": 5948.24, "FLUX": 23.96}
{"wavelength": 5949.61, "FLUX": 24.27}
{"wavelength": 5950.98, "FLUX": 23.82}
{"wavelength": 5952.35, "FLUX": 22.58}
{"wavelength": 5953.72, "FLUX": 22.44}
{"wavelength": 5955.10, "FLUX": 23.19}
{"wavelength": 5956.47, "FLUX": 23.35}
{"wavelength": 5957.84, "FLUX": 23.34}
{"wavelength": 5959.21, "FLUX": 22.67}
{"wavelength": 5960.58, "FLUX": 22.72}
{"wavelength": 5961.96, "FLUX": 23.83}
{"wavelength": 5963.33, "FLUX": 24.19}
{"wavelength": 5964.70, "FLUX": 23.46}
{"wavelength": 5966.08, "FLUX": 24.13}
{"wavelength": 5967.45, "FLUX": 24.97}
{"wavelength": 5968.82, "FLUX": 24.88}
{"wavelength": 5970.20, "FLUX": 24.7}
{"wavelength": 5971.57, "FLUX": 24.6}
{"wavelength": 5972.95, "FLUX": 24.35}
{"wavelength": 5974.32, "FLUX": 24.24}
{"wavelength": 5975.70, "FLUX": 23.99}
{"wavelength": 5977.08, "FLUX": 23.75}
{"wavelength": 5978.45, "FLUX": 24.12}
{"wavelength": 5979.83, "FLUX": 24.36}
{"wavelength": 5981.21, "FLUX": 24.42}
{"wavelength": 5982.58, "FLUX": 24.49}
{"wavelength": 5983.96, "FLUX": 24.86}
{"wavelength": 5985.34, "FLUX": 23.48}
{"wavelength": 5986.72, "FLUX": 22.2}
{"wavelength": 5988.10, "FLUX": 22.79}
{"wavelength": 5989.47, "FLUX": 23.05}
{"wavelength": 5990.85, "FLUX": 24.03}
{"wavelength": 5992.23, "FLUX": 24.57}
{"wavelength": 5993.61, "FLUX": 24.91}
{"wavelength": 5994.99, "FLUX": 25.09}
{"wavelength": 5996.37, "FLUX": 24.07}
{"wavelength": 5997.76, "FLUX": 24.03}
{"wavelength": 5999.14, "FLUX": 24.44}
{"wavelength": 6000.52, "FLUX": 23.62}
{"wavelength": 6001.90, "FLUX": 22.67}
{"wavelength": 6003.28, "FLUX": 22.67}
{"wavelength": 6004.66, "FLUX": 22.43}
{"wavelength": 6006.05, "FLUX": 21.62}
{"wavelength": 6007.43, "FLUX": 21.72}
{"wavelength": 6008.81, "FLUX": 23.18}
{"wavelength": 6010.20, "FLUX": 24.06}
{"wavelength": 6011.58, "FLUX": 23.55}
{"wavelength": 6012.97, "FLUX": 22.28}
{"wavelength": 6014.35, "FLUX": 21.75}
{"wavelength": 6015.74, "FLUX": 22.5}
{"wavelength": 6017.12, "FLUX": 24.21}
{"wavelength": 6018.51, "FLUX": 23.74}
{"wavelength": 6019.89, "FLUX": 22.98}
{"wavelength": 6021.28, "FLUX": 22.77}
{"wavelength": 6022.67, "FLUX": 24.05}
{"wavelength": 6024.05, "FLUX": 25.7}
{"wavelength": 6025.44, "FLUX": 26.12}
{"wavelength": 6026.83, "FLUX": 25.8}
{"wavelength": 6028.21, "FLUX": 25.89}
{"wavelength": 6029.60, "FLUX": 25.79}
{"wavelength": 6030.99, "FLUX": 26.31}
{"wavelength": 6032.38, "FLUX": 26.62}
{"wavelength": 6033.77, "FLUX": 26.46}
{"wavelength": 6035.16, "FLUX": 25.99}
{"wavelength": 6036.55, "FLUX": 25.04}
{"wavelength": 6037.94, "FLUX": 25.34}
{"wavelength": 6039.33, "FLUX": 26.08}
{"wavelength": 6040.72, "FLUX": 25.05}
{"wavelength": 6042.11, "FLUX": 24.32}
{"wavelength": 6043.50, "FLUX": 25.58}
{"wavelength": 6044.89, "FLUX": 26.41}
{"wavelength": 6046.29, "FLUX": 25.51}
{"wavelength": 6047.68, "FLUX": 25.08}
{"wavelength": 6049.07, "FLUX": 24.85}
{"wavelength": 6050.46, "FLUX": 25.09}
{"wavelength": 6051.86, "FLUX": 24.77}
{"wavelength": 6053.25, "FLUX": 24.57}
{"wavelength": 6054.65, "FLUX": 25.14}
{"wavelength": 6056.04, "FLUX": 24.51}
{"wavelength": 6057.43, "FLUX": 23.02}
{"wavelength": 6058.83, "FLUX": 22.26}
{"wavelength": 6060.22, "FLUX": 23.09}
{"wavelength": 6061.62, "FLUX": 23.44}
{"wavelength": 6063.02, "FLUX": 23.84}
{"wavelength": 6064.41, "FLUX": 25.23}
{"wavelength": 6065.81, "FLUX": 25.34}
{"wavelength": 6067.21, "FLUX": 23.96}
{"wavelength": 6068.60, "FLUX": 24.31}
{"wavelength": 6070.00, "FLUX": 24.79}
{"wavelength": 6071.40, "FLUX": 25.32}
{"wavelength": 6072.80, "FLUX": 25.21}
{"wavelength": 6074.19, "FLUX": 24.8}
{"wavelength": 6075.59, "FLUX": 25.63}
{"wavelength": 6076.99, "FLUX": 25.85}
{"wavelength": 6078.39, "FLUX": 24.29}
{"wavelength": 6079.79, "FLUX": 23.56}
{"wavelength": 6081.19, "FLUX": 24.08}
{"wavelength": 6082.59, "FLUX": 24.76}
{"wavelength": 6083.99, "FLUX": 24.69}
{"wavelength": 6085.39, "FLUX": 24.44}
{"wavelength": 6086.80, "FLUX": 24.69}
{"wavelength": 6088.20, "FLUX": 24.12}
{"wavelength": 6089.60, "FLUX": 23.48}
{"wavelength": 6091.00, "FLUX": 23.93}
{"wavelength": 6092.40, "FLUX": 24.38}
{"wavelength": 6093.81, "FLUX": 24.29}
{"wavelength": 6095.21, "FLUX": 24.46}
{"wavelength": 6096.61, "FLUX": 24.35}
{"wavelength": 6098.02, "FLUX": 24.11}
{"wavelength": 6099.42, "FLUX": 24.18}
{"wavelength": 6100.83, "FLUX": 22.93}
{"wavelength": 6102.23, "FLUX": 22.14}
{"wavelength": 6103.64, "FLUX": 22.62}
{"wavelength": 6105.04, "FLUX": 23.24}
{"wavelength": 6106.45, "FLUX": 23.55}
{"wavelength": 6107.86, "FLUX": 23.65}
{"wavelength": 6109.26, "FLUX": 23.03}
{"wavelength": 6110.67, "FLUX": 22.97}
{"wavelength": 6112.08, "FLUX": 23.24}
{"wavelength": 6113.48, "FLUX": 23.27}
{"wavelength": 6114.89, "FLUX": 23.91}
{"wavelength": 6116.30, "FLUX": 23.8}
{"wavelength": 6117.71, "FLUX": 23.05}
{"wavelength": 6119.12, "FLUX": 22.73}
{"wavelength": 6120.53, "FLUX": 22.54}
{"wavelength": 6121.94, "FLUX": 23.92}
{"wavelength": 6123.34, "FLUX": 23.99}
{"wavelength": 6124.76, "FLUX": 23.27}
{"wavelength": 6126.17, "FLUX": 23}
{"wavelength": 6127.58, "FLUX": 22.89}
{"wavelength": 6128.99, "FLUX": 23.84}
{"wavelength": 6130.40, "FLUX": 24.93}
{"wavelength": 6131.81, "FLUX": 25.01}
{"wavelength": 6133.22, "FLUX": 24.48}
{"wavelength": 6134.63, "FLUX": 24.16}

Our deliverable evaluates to 0.03 mag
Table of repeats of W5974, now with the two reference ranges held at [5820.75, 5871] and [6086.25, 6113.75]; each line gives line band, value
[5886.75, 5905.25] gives 0.16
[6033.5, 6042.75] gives -0.06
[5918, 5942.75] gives 0.03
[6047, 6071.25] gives -0.02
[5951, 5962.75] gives 0.06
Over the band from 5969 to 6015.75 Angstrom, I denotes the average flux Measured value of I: 23.6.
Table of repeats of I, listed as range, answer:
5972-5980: 24.1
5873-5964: 23.2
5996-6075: 24.4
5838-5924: 23.6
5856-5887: 23.9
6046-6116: 24.1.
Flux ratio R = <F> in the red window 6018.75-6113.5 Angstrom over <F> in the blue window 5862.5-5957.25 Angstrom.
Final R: 1.05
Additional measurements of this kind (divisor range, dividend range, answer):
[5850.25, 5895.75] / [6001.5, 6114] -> 1.05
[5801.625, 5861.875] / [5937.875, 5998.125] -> 0.95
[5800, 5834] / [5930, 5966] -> 0.94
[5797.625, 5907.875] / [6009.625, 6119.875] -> 1.01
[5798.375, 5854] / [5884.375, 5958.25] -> 0.91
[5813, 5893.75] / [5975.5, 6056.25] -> 1.00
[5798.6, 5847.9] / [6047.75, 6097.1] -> 0.96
